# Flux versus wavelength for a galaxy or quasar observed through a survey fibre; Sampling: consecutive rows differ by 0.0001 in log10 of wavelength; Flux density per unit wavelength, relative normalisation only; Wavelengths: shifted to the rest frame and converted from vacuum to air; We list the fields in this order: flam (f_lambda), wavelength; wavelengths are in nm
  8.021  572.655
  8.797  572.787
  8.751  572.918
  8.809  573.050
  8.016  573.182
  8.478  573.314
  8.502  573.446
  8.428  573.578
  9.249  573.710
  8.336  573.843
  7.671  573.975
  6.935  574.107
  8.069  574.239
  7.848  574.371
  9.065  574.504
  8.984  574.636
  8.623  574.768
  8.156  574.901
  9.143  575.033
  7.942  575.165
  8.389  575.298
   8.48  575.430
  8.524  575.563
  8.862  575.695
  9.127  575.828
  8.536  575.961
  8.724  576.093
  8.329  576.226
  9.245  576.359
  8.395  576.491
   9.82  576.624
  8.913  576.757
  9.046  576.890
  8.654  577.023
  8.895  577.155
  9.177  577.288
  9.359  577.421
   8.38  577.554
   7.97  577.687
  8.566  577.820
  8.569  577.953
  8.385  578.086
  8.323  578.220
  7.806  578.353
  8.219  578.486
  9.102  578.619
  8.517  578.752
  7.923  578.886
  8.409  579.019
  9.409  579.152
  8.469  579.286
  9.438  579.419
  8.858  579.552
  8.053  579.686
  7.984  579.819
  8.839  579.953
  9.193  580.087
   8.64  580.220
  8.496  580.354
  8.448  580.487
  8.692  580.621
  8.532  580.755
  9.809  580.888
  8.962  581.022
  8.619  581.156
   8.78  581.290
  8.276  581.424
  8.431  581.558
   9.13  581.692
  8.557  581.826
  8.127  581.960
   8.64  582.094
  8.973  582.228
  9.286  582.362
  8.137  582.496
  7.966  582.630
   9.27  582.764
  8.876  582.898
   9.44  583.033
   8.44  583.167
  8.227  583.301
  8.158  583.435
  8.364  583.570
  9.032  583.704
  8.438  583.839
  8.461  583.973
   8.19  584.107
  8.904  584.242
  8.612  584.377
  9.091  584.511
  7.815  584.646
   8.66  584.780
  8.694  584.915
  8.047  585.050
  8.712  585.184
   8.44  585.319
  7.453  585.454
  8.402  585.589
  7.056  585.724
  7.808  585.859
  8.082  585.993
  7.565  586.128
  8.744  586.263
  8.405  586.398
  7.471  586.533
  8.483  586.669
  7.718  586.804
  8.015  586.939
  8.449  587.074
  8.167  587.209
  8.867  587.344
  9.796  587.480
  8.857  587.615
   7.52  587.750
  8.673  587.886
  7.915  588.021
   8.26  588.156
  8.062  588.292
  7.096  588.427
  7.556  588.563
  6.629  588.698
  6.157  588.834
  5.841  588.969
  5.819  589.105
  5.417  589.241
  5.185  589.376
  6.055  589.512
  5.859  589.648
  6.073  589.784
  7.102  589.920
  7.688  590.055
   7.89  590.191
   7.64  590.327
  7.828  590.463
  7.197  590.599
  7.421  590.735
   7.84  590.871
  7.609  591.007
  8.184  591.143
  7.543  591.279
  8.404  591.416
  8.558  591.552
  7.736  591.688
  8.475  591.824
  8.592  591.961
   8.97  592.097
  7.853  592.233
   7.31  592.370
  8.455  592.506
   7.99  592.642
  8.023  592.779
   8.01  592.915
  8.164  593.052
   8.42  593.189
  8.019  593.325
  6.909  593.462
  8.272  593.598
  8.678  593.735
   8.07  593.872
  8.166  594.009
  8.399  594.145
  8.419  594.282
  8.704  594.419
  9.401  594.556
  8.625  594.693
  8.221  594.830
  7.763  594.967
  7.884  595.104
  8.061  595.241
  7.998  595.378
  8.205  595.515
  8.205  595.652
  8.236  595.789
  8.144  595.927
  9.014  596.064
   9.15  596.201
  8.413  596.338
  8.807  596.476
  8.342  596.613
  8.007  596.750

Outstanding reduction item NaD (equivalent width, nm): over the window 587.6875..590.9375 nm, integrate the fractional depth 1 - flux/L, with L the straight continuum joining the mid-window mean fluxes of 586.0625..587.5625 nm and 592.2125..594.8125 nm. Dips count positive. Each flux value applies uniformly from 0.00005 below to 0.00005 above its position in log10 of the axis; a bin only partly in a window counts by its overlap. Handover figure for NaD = 0.49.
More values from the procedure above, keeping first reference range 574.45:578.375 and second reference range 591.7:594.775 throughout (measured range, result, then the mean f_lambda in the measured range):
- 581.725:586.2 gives 0.04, 8.43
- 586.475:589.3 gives 0.25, 7.66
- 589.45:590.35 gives 0.16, 6.87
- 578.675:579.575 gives -0.01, 8.72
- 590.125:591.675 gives 0.09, 7.82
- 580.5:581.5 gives -0.03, 8.78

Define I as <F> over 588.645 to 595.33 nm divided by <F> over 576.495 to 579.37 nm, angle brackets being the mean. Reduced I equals 0.89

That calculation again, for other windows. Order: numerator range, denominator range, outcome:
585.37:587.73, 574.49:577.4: 0.93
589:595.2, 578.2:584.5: 0.90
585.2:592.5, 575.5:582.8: 0.88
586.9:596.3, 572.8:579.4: 0.92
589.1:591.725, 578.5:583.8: 0.83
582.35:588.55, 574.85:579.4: 0.96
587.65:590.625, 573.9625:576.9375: 0.82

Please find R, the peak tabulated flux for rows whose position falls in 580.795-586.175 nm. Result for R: 9.809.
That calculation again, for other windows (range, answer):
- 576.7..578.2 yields 9.359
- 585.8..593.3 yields 9.796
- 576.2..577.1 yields 9.82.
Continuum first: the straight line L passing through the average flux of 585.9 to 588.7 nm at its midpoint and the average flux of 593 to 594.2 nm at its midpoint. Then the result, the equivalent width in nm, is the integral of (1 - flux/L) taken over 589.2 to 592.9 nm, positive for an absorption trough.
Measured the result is 0.27 nm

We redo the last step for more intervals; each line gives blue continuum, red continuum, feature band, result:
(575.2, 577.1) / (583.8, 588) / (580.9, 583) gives -0.05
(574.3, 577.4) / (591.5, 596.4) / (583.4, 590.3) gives 0.54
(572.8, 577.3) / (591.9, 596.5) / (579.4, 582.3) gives -0.07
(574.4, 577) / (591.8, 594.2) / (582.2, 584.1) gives -0.03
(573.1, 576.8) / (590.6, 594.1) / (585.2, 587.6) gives 0.00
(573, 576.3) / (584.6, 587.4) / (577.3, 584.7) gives -0.30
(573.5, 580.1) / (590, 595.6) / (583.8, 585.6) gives -0.02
